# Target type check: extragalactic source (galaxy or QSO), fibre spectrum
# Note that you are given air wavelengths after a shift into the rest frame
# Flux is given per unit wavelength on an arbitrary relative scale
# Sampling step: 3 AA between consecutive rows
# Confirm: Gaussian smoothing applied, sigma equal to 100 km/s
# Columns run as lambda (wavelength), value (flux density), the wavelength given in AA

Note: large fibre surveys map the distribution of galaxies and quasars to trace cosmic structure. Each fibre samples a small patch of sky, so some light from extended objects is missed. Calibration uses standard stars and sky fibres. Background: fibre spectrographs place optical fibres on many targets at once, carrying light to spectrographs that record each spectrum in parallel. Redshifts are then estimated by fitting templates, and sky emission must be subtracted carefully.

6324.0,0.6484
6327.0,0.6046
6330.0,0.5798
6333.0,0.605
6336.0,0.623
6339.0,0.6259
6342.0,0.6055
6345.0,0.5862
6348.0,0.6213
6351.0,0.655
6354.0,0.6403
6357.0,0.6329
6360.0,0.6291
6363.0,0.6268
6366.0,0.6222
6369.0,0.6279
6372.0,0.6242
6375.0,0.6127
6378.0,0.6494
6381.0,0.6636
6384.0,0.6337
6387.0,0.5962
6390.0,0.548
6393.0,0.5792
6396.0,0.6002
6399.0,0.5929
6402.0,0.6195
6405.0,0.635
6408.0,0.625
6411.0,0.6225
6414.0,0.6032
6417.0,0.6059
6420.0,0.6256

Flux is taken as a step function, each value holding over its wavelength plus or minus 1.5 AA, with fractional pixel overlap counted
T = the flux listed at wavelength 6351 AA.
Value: 0.655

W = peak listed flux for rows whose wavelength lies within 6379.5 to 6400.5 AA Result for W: 0.6636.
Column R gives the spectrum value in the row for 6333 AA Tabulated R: 0.605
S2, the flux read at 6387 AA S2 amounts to 0.5962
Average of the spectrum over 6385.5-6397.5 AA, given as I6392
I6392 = 0.581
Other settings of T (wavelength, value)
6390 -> 0.548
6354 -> 0.6403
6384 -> 0.6337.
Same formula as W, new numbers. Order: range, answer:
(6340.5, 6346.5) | 0.6055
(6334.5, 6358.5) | 0.655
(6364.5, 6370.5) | 0.6279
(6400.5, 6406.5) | 0.635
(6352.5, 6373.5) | 0.6403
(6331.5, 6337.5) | 0.623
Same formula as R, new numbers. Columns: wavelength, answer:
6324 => 0.6484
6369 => 0.6279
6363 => 0.6268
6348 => 0.6213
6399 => 0.5929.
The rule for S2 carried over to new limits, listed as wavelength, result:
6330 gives 0.5798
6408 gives 0.625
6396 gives 0.6002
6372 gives 0.6242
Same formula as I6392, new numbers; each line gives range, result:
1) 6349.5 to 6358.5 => 0.643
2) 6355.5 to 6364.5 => 0.63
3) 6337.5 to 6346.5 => 0.606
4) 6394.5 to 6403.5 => 0.604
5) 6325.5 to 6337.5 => 0.603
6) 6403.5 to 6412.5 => 0.627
